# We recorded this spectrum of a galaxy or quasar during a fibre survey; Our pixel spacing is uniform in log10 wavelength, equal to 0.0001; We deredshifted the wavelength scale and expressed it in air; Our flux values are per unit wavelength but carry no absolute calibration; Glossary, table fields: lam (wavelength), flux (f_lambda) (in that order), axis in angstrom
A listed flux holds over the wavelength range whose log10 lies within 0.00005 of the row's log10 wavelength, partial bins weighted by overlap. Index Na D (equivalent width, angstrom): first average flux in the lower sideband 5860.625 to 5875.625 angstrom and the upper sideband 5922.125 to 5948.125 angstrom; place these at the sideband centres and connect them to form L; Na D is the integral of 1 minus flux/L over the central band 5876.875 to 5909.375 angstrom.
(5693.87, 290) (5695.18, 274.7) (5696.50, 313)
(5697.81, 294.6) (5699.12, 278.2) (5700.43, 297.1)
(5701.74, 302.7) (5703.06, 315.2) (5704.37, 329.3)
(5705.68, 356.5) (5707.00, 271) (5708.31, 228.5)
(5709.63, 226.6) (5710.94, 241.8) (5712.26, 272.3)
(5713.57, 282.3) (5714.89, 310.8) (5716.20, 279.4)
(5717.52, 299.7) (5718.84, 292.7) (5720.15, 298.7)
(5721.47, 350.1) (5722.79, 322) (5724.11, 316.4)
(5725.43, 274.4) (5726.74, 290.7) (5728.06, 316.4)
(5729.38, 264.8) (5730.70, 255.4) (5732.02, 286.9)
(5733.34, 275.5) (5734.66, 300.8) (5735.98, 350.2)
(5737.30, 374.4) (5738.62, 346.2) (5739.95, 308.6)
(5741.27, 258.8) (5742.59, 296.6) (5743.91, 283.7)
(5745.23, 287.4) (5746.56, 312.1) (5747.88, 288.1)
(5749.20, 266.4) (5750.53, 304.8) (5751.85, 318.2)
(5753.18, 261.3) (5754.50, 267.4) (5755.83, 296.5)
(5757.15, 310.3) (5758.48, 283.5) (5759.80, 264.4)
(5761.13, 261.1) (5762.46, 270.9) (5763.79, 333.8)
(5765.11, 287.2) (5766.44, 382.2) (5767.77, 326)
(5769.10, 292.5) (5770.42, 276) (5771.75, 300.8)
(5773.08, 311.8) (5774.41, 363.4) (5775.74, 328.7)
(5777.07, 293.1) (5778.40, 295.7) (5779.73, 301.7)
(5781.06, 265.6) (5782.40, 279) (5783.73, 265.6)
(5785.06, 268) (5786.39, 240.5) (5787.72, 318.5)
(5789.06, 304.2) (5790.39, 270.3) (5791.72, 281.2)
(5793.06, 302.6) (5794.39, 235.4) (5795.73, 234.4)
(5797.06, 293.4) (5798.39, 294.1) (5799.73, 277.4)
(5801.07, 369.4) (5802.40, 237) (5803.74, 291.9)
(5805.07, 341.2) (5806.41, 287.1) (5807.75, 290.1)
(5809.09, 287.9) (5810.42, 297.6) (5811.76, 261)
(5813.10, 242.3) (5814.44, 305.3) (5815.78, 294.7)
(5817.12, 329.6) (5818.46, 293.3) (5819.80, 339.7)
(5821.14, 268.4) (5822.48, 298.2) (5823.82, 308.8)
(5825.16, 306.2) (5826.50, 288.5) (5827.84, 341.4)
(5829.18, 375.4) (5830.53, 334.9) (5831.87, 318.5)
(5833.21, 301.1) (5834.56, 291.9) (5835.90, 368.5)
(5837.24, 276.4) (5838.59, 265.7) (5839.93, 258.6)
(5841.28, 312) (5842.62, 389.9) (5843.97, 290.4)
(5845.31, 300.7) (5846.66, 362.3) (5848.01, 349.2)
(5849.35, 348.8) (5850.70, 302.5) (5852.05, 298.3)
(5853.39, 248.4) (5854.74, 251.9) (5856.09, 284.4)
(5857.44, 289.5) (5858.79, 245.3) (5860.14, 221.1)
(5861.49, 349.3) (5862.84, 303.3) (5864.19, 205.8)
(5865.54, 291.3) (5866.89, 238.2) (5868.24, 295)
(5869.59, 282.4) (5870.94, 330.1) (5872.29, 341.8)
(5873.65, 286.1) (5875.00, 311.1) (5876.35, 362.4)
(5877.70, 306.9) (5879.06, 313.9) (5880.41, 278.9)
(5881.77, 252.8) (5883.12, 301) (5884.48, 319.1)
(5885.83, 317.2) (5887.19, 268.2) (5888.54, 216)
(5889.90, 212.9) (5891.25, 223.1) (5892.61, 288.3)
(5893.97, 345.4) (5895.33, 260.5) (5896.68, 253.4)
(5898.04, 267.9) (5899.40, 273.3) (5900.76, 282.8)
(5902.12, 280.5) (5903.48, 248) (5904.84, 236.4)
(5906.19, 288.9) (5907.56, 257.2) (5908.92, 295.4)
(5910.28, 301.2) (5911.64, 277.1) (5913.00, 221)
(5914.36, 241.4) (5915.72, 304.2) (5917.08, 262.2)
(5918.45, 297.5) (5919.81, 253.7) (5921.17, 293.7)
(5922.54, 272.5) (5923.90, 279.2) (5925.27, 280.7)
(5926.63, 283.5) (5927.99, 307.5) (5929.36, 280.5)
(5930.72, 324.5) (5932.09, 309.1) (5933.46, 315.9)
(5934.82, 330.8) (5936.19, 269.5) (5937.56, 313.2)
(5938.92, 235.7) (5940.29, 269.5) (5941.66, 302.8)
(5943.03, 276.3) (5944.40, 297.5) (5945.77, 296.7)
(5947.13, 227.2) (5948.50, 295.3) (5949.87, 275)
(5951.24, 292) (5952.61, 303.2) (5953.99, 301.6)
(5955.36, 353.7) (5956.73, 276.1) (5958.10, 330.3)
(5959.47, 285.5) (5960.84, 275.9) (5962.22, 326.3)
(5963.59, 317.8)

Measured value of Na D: 1.9 angstrom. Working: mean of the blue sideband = 293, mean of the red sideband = 288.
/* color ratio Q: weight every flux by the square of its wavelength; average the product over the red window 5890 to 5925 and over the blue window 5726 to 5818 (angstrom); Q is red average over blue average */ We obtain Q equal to 0.97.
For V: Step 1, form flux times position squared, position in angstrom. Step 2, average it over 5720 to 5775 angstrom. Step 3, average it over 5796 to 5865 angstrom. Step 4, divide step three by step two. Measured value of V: 1.02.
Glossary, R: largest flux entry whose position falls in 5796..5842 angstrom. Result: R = 375.4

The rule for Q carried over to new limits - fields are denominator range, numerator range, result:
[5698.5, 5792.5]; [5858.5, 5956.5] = 1.02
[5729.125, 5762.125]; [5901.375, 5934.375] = 1.01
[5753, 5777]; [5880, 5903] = 0.94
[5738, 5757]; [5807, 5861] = 1.06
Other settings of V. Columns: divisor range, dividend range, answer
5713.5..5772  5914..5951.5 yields 1.02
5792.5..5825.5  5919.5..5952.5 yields 1.03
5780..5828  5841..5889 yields 1.05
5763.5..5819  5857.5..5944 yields 1.00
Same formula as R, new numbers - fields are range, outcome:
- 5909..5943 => 330.8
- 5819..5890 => 389.9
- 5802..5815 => 341.2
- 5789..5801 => 304.2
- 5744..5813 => 382.2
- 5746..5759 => 318.2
